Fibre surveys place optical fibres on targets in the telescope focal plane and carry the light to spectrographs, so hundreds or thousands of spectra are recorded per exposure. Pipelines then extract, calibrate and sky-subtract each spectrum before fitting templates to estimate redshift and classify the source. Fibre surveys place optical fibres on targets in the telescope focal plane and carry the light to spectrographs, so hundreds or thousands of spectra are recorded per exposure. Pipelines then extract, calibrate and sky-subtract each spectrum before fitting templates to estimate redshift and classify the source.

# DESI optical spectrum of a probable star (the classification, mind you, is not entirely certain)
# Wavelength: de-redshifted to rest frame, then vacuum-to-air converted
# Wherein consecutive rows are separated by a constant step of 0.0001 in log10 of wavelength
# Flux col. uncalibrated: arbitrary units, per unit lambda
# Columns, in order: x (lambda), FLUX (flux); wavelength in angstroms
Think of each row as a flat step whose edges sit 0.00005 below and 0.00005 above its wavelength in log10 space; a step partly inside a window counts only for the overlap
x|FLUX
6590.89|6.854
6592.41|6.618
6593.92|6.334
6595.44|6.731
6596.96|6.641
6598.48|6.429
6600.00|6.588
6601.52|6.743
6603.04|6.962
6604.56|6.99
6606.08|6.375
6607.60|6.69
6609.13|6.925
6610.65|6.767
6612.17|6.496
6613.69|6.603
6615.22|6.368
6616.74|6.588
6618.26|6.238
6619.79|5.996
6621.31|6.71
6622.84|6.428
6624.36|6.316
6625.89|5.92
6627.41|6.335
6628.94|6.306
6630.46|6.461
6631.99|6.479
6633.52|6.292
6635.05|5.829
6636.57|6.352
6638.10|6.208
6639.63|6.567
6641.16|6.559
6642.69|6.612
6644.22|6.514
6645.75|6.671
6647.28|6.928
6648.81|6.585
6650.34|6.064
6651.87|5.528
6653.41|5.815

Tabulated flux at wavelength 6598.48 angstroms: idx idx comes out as 6.429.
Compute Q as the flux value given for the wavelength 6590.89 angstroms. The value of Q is 6.854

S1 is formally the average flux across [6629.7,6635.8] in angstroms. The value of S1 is 6.26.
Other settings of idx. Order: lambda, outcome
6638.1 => 6.208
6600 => 6.588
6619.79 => 5.996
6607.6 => 6.69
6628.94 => 6.306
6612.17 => 6.496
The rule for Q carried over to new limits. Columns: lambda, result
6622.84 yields 6.428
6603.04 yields 6.962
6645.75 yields 6.671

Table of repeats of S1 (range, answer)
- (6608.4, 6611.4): 6.85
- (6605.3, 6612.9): 6.65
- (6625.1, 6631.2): 6.26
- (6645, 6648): 6.8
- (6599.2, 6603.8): 6.76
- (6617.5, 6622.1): 6.31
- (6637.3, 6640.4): 6.38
